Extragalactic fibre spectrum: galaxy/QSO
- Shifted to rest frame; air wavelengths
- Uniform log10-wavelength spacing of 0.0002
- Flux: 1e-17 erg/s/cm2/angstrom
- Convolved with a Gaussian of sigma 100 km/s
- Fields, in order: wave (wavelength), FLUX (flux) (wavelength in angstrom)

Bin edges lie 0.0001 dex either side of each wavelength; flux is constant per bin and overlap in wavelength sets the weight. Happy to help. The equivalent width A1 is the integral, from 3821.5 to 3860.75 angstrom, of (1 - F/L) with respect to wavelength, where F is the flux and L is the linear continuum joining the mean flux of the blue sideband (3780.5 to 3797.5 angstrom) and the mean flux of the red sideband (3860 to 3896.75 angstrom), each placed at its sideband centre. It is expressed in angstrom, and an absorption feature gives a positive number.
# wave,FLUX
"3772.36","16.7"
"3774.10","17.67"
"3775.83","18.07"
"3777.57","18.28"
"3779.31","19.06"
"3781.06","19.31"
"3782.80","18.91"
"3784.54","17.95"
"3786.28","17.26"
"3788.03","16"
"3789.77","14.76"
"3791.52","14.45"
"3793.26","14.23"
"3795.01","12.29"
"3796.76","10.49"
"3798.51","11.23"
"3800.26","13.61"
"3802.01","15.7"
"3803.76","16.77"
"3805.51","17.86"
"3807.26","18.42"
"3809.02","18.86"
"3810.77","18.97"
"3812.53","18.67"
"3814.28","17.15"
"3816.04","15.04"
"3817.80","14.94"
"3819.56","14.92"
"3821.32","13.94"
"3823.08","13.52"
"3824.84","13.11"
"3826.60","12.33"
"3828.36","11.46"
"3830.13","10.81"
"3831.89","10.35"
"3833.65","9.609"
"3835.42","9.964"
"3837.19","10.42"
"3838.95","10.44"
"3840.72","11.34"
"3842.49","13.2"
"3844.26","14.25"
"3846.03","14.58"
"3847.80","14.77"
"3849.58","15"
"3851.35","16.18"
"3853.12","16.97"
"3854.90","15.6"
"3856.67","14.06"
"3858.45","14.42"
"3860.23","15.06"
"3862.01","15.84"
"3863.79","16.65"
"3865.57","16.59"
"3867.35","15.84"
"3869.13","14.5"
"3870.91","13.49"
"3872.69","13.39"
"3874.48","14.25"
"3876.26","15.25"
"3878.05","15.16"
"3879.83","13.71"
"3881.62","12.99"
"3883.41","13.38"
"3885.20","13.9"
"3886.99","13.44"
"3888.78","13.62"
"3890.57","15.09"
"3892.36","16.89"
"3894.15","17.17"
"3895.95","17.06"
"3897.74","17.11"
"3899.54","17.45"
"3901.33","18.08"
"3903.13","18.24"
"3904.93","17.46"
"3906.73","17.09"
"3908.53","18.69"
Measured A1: 5.4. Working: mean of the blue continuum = 15.5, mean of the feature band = 13.1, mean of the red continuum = 14.9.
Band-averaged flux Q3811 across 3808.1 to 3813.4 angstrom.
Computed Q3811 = 18.8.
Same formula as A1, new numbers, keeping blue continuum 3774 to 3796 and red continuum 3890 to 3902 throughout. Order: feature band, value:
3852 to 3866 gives 1.07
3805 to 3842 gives 6.52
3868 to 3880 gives 1.87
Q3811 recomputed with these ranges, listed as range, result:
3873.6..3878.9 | 14.9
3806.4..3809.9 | 18.6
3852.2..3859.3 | 15.3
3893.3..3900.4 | 17.2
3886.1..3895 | 15.2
